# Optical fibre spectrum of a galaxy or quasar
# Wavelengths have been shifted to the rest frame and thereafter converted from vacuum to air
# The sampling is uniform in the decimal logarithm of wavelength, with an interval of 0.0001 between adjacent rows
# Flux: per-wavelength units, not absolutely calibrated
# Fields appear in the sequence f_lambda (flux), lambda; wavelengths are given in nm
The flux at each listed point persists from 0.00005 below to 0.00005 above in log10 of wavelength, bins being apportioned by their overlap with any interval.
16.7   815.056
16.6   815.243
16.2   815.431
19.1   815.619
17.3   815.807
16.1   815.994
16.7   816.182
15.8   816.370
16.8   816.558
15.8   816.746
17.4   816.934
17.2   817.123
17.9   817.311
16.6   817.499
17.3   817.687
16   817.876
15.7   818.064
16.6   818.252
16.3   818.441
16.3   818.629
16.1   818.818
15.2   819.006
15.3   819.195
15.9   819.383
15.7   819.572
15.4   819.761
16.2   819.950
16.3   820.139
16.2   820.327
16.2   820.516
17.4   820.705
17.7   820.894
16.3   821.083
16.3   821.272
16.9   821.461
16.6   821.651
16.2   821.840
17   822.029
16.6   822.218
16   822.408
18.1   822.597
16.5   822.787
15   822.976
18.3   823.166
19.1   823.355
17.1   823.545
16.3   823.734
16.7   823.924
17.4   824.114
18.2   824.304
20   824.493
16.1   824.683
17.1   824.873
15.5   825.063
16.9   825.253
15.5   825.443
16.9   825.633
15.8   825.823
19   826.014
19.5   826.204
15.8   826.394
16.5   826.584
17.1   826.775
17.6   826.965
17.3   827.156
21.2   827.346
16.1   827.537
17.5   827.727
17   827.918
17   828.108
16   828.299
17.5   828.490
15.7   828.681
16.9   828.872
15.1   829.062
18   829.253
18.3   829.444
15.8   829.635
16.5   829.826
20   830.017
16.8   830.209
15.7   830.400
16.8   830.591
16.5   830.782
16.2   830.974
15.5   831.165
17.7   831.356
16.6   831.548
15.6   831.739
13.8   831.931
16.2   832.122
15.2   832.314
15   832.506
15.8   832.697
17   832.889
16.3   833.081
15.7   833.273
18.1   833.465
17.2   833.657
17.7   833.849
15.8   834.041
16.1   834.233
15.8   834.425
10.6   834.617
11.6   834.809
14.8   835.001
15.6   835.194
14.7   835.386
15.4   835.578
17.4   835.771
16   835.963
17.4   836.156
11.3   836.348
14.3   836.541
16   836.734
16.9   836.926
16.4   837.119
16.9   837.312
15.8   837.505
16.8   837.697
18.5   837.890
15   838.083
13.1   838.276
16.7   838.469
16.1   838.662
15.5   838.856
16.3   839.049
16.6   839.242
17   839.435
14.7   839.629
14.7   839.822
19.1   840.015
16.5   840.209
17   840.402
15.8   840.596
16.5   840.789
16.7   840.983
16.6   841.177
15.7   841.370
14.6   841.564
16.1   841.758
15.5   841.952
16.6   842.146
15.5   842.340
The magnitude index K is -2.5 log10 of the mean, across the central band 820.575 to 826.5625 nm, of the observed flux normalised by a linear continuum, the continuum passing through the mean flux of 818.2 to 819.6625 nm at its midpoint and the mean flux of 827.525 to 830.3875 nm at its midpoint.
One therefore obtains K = -0.04 mag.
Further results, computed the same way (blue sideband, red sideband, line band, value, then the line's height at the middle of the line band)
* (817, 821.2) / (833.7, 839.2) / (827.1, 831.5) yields -0.07 mag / 15.9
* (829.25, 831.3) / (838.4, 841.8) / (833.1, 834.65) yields 0.04 mag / 16.6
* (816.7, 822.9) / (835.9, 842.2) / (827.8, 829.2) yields -0.02 mag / 16.3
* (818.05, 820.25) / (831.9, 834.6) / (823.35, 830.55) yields -0.08 mag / 16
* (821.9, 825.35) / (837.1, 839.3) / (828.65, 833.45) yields 0.01 mag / 16.6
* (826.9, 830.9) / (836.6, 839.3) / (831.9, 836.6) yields 0.08 mag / 16.5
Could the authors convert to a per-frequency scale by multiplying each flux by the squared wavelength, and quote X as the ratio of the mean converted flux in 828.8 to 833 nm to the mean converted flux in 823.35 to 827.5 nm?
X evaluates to 0.96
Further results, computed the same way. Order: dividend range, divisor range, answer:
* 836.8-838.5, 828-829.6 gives 0.99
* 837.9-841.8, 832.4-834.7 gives 1.02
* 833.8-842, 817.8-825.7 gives 0.99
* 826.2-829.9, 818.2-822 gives 1.07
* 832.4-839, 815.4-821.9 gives 0.99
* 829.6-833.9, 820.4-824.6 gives 0.98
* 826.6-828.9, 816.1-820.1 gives 1.08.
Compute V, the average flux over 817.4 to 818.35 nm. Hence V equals 16.4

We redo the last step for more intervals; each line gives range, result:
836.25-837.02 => 14.6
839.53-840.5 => 16.4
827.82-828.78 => 16.6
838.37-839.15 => 16.1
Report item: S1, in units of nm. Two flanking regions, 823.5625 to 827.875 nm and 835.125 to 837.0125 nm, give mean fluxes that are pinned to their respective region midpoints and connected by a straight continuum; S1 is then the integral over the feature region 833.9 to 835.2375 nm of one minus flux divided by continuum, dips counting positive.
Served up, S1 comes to 0.12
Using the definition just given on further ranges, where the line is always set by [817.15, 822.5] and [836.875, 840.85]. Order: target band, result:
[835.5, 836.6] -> 0.06 nm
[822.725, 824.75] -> -0.13 nm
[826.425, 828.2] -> -0.12 nm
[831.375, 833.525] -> 0.05 nm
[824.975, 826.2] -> -0.04 nm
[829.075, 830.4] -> -0.08 nm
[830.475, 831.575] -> -0.01 nm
